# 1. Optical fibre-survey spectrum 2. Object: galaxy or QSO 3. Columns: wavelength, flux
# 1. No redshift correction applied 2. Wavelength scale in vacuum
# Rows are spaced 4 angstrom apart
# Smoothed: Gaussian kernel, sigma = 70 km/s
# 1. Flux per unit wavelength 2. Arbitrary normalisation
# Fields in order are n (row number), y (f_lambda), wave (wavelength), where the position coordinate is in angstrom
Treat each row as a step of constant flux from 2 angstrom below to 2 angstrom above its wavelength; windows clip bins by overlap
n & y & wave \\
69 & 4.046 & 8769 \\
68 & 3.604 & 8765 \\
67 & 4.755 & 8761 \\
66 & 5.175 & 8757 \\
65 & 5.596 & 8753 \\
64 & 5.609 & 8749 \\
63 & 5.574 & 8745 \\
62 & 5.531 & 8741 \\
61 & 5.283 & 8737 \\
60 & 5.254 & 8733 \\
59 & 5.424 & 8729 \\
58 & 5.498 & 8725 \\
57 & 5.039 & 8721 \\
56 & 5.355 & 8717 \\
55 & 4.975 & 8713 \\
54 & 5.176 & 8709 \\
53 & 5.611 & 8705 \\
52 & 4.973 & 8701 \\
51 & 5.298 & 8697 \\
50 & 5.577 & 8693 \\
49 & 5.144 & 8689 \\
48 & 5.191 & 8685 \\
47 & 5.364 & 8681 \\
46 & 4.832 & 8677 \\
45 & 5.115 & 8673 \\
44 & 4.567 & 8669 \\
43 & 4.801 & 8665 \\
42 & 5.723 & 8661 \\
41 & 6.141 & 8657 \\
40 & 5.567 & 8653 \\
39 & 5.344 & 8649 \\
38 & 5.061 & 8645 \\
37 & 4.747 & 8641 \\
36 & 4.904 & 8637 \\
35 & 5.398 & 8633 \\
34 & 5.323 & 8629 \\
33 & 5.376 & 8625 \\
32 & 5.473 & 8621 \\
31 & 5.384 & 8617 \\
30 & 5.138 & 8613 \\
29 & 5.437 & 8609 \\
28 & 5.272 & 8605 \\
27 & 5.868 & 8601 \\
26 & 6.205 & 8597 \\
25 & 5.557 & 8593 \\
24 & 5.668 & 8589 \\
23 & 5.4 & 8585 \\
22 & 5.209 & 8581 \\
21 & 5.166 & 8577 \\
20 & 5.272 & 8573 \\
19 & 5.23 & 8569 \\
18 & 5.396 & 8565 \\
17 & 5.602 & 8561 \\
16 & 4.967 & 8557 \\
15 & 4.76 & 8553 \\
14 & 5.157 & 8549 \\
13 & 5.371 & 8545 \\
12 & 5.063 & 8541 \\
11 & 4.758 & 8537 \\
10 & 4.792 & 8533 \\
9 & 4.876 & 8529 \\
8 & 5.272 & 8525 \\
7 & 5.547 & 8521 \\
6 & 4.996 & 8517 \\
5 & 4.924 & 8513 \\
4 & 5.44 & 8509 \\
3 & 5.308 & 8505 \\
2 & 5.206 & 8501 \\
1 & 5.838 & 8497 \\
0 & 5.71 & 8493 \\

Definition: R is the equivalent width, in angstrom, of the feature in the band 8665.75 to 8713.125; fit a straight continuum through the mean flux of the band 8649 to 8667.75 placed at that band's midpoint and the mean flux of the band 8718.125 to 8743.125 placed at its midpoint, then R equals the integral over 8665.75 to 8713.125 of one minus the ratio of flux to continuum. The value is 2.4 angstrom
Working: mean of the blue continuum 5.5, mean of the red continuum 5.34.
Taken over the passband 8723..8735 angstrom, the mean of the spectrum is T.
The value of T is 5.39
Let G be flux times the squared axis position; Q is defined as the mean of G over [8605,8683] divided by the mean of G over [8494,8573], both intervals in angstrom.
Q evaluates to 1.0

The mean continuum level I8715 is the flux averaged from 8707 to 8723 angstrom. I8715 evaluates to 5.14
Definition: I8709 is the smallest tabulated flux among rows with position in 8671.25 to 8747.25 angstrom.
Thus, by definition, 4.832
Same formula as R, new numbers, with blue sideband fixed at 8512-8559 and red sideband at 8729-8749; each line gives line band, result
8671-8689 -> 0.65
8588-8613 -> -2.22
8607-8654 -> -0.29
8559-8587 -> -1.15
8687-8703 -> 0.30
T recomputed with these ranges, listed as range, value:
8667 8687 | 5.01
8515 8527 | 5.27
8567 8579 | 5.22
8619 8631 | 5.39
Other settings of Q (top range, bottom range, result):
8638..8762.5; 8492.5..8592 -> 1.04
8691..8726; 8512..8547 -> 1.08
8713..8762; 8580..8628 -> 1.00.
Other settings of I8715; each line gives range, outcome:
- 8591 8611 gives 5.67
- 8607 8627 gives 5.36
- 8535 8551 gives 5.09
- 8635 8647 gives 4.9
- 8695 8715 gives 5.21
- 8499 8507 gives 5.26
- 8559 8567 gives 5.5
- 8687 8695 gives 5.36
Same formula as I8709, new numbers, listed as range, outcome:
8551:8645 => 4.747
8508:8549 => 4.758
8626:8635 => 5.323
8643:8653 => 5.061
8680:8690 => 5.144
